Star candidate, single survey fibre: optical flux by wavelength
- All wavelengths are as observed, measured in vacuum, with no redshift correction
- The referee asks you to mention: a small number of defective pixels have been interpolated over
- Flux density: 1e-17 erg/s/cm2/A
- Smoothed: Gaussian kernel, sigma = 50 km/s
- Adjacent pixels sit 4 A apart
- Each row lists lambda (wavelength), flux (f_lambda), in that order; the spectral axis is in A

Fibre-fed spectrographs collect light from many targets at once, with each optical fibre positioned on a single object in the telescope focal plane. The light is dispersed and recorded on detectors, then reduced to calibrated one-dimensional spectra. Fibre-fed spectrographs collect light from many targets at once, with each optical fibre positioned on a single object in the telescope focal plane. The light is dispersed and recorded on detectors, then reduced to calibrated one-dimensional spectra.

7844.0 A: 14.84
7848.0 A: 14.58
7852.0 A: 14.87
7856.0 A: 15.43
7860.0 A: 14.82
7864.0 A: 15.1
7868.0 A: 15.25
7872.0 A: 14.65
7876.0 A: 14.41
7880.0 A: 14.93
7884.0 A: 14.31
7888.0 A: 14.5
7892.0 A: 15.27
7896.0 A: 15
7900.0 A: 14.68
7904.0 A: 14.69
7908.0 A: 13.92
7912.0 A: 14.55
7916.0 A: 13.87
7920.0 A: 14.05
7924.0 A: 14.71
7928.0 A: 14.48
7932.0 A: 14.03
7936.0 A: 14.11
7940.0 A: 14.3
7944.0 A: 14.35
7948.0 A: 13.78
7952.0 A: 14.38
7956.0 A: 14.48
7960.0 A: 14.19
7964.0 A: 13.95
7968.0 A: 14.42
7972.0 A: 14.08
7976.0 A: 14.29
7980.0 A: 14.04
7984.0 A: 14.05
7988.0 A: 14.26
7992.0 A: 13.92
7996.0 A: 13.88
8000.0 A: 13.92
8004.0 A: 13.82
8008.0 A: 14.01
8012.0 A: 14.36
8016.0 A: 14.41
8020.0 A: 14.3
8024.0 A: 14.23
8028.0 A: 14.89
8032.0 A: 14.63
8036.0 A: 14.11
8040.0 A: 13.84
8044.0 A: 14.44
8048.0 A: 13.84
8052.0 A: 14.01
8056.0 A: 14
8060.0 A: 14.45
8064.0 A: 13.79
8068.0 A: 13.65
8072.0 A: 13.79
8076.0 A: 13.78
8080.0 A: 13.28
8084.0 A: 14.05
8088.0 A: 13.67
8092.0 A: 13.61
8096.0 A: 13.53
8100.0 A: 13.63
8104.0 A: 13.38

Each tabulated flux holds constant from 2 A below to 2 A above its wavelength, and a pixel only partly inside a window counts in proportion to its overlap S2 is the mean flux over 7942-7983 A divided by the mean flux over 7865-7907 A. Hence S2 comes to 1.0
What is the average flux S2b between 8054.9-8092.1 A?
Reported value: 13.8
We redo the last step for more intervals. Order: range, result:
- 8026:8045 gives 14.4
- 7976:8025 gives 14.1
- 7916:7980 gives 14.2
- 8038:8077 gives 14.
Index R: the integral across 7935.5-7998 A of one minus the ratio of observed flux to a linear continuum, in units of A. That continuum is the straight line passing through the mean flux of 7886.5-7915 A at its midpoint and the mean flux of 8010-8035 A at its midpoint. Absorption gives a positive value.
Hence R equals 1.6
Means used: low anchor 14.6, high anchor 14.5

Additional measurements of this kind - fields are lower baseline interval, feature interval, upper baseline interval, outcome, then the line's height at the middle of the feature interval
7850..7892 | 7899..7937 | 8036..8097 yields 0.8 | 14.6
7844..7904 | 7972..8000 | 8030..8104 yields 0.4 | 14.3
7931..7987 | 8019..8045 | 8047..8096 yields -0.8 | 13.9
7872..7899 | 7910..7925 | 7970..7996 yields 0.3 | 14.5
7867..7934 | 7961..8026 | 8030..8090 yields 0.3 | 14.2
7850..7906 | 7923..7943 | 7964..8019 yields 0.3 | 14.5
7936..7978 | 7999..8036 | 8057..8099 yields -0.8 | 14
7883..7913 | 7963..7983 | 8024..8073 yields 0.3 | 14.4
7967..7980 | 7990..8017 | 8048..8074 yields 0.2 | 14.1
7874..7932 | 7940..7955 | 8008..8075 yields 0.2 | 14.4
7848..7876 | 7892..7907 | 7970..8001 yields -0.1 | 14.7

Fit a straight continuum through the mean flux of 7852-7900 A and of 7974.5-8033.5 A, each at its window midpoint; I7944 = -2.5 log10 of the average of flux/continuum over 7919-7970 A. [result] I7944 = 0.02 mag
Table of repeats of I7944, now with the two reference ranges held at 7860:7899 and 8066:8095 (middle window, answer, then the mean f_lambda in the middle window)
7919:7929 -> 0.009 mag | 14.4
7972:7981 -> 0.009 mag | 14.2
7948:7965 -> 0.013 mag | 14.2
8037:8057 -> -0.012 mag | 14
